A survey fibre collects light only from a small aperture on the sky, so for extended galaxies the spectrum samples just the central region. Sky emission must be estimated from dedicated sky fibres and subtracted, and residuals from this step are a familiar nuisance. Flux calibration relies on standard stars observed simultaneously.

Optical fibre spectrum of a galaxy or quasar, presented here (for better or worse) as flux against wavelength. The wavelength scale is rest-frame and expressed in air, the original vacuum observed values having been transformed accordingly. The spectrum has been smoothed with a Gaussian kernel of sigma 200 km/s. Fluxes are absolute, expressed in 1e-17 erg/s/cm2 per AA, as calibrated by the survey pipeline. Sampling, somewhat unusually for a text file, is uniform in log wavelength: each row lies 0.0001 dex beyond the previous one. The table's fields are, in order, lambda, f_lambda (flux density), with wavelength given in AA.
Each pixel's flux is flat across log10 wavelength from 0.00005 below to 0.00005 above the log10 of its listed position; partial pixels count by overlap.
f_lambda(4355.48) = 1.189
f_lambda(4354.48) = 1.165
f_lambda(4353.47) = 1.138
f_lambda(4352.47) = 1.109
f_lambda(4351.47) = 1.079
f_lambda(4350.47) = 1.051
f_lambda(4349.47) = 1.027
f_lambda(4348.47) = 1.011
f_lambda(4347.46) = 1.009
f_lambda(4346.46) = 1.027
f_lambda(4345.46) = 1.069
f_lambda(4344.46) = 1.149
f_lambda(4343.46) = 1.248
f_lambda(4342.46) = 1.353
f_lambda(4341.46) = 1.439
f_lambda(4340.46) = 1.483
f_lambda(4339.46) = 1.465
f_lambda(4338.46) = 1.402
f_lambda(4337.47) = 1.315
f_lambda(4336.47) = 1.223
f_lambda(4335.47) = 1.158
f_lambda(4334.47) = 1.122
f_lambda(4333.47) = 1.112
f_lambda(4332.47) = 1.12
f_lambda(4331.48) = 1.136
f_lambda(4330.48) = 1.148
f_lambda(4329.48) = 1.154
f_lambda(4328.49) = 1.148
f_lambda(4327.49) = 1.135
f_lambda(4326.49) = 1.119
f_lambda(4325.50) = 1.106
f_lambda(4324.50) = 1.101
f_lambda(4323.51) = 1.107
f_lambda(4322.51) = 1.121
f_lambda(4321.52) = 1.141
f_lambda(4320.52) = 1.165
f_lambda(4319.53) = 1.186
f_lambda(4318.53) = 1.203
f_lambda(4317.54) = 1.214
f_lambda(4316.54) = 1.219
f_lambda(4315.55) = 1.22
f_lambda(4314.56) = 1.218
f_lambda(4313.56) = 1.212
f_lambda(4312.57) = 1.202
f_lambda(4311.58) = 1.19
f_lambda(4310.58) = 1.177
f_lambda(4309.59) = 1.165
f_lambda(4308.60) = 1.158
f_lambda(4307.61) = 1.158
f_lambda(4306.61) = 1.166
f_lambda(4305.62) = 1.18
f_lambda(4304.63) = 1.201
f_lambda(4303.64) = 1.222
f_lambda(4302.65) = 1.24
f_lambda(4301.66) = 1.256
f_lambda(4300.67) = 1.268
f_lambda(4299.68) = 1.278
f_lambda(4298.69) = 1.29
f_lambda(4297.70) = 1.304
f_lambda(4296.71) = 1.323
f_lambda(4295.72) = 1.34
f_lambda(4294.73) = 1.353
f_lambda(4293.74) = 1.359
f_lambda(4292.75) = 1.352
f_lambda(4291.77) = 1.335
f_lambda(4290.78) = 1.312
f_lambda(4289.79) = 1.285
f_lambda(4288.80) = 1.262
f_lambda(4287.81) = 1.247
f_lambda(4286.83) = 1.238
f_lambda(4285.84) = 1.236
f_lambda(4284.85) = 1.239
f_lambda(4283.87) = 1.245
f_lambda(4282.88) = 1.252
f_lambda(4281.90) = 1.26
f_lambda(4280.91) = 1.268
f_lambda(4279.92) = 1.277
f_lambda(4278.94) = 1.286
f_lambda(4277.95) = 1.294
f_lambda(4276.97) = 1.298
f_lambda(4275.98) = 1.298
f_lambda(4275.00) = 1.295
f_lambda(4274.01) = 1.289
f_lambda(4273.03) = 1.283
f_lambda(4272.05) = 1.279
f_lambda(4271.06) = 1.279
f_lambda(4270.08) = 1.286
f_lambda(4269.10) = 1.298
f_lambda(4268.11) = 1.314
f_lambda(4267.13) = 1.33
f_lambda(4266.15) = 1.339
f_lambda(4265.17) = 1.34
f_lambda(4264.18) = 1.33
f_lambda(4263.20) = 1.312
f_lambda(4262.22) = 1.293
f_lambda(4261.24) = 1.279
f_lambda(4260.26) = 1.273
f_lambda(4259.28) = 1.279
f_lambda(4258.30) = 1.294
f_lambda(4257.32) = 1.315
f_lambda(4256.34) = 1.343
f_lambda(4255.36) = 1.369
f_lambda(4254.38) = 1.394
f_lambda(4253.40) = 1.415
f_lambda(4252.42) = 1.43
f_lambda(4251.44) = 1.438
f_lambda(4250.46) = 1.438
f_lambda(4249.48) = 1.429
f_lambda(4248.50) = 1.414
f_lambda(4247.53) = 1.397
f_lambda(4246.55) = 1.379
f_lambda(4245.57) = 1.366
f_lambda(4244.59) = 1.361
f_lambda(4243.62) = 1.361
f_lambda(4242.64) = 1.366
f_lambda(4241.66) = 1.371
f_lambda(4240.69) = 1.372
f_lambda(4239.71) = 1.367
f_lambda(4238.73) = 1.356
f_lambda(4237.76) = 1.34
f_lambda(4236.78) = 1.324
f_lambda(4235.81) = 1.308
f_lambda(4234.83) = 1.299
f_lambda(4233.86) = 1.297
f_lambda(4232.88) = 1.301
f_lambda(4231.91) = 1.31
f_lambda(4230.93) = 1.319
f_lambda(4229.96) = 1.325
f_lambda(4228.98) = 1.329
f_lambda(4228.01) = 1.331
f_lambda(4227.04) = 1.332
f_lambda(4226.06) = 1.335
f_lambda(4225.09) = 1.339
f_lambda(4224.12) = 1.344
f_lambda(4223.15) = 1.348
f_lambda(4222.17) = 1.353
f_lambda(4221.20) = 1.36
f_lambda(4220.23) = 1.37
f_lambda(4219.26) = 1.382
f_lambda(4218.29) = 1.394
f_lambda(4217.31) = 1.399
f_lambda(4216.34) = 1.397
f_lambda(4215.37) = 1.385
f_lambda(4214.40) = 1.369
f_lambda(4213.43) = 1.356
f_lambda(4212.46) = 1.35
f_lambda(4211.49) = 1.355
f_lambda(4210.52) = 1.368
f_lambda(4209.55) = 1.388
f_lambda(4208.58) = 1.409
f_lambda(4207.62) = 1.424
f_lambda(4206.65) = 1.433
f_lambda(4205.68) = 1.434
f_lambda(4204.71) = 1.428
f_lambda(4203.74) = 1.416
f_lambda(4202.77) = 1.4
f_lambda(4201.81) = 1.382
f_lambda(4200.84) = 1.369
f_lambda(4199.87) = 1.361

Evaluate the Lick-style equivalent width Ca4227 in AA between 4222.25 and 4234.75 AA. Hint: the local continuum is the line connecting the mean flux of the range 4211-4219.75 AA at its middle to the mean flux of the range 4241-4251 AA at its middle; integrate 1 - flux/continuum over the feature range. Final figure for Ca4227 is 0.50 AA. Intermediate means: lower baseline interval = 1.38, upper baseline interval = 1.39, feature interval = 1.33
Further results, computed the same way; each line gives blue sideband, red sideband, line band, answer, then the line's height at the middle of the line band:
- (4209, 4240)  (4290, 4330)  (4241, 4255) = -0.9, 1.31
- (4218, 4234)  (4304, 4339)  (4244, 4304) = -2.7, 1.26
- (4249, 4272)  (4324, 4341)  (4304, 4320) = 0.6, 1.24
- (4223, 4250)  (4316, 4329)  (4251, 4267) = -0.5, 1.3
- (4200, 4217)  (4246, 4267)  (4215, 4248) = 0.6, 1.37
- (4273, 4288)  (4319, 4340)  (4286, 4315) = -0.5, 1.23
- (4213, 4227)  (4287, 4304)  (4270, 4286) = 0.4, 1.31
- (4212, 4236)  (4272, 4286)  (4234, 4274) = -1.1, 1.31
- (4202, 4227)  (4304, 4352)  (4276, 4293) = -0.3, 1.26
